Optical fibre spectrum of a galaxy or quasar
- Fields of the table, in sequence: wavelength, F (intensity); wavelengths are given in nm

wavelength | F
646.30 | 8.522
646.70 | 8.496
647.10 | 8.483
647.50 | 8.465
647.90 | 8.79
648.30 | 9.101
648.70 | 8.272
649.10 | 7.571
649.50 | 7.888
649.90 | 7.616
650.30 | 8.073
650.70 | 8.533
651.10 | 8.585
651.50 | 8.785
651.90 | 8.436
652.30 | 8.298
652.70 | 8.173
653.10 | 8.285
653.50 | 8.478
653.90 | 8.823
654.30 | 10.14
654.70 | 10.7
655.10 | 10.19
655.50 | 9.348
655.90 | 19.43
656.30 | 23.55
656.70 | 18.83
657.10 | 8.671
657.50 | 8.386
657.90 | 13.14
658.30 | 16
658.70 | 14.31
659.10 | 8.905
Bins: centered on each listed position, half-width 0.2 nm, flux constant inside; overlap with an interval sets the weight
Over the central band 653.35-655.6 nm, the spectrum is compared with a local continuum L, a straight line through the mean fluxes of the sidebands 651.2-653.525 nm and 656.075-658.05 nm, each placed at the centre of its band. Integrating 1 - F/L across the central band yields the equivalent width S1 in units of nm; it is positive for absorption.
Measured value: 0.31 nm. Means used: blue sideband 8.41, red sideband 14.6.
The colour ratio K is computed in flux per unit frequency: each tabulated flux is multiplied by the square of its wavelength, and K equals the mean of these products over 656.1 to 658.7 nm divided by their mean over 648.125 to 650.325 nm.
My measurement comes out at 1.9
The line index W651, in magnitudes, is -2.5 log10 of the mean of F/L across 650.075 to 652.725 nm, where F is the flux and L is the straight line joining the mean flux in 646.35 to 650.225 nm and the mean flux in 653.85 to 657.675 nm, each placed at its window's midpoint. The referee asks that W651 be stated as 0.21 mag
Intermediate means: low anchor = 8.3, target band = 8.42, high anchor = 13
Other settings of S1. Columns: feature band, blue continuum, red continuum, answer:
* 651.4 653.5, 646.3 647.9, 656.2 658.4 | 0.57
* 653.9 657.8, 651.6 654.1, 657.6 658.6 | -0.49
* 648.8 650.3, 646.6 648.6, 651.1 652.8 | 0.14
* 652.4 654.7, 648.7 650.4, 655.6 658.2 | 0.56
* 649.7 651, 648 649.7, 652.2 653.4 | 0.02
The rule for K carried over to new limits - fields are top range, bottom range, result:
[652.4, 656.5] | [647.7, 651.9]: 1.42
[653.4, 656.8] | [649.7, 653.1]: 1.61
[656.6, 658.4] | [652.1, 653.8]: 1.52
